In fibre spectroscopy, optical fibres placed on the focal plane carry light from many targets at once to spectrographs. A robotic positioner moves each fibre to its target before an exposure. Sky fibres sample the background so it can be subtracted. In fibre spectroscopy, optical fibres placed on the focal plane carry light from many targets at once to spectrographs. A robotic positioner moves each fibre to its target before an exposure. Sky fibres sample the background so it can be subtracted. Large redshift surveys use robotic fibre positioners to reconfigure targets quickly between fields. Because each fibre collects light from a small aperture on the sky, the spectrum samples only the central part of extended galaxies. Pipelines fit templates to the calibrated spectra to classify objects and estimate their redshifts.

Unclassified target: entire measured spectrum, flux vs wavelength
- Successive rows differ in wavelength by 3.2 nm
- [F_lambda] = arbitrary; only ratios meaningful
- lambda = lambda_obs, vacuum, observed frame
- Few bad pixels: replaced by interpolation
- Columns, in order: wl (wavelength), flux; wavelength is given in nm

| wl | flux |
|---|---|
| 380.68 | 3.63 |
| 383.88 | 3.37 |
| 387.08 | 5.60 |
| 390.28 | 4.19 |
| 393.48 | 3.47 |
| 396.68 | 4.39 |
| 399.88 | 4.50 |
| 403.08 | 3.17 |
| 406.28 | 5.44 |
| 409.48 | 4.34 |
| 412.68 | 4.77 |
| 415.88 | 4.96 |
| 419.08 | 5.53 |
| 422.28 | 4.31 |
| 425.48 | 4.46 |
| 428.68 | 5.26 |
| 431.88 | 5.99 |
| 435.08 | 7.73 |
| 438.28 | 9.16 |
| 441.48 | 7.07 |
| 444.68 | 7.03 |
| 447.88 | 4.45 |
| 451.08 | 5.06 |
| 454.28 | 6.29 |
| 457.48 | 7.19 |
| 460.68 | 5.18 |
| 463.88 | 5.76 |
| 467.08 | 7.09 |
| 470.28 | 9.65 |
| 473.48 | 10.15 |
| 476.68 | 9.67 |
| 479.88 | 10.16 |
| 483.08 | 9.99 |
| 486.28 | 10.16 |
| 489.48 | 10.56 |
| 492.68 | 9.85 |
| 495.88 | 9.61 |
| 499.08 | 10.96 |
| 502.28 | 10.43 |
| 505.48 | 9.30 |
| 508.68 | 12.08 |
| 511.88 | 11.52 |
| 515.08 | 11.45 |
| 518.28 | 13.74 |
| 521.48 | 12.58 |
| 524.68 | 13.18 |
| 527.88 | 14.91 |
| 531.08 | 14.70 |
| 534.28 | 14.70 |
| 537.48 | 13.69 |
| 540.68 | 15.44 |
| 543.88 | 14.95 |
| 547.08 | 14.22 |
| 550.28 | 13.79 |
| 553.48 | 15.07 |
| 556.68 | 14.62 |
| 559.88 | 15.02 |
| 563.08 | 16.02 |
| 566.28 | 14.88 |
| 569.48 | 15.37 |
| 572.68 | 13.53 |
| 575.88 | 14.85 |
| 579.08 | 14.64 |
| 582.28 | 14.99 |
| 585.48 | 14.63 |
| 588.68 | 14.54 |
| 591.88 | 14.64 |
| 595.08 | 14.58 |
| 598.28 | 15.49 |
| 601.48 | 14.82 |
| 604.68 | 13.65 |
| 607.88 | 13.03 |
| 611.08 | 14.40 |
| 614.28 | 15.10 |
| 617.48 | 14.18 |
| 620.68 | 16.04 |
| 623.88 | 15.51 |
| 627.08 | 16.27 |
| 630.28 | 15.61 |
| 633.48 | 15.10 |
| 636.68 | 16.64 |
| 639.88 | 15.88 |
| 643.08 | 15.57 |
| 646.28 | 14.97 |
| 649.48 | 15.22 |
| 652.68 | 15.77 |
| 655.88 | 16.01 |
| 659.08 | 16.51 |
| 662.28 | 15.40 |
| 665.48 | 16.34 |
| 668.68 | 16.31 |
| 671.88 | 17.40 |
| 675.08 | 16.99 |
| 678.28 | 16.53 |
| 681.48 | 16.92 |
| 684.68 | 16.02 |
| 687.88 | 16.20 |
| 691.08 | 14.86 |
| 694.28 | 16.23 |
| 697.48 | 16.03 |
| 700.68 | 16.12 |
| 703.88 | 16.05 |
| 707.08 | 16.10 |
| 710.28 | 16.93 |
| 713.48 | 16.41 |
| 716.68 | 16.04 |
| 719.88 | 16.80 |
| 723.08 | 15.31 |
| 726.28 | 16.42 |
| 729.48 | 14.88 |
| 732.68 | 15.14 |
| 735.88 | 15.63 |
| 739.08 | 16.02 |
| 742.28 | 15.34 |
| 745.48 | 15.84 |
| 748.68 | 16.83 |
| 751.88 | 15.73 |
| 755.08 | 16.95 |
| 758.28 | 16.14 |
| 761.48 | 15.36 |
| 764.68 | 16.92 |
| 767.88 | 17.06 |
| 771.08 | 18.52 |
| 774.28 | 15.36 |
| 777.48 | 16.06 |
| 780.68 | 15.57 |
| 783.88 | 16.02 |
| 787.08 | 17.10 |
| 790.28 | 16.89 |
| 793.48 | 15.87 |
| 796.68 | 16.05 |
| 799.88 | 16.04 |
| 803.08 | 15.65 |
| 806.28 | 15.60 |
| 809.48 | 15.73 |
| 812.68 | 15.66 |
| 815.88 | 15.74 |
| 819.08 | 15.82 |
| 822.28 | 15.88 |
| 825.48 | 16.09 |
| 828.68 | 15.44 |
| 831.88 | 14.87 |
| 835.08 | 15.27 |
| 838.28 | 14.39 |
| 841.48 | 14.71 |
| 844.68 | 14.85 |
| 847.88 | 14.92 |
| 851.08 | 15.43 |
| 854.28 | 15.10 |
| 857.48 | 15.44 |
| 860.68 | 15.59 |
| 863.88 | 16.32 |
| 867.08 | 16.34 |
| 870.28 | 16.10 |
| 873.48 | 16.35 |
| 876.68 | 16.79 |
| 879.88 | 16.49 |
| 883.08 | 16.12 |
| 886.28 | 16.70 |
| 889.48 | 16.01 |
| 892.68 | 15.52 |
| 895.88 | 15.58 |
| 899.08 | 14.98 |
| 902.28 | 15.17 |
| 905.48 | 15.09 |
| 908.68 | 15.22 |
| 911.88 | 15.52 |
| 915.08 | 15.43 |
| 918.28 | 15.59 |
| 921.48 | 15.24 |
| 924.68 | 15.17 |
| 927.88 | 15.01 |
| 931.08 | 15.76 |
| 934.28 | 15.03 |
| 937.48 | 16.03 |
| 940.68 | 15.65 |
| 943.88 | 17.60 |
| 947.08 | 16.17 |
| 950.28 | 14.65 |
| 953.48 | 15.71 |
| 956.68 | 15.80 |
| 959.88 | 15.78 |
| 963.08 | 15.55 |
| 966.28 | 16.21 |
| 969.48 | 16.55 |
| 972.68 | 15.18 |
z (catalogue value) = 0.17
